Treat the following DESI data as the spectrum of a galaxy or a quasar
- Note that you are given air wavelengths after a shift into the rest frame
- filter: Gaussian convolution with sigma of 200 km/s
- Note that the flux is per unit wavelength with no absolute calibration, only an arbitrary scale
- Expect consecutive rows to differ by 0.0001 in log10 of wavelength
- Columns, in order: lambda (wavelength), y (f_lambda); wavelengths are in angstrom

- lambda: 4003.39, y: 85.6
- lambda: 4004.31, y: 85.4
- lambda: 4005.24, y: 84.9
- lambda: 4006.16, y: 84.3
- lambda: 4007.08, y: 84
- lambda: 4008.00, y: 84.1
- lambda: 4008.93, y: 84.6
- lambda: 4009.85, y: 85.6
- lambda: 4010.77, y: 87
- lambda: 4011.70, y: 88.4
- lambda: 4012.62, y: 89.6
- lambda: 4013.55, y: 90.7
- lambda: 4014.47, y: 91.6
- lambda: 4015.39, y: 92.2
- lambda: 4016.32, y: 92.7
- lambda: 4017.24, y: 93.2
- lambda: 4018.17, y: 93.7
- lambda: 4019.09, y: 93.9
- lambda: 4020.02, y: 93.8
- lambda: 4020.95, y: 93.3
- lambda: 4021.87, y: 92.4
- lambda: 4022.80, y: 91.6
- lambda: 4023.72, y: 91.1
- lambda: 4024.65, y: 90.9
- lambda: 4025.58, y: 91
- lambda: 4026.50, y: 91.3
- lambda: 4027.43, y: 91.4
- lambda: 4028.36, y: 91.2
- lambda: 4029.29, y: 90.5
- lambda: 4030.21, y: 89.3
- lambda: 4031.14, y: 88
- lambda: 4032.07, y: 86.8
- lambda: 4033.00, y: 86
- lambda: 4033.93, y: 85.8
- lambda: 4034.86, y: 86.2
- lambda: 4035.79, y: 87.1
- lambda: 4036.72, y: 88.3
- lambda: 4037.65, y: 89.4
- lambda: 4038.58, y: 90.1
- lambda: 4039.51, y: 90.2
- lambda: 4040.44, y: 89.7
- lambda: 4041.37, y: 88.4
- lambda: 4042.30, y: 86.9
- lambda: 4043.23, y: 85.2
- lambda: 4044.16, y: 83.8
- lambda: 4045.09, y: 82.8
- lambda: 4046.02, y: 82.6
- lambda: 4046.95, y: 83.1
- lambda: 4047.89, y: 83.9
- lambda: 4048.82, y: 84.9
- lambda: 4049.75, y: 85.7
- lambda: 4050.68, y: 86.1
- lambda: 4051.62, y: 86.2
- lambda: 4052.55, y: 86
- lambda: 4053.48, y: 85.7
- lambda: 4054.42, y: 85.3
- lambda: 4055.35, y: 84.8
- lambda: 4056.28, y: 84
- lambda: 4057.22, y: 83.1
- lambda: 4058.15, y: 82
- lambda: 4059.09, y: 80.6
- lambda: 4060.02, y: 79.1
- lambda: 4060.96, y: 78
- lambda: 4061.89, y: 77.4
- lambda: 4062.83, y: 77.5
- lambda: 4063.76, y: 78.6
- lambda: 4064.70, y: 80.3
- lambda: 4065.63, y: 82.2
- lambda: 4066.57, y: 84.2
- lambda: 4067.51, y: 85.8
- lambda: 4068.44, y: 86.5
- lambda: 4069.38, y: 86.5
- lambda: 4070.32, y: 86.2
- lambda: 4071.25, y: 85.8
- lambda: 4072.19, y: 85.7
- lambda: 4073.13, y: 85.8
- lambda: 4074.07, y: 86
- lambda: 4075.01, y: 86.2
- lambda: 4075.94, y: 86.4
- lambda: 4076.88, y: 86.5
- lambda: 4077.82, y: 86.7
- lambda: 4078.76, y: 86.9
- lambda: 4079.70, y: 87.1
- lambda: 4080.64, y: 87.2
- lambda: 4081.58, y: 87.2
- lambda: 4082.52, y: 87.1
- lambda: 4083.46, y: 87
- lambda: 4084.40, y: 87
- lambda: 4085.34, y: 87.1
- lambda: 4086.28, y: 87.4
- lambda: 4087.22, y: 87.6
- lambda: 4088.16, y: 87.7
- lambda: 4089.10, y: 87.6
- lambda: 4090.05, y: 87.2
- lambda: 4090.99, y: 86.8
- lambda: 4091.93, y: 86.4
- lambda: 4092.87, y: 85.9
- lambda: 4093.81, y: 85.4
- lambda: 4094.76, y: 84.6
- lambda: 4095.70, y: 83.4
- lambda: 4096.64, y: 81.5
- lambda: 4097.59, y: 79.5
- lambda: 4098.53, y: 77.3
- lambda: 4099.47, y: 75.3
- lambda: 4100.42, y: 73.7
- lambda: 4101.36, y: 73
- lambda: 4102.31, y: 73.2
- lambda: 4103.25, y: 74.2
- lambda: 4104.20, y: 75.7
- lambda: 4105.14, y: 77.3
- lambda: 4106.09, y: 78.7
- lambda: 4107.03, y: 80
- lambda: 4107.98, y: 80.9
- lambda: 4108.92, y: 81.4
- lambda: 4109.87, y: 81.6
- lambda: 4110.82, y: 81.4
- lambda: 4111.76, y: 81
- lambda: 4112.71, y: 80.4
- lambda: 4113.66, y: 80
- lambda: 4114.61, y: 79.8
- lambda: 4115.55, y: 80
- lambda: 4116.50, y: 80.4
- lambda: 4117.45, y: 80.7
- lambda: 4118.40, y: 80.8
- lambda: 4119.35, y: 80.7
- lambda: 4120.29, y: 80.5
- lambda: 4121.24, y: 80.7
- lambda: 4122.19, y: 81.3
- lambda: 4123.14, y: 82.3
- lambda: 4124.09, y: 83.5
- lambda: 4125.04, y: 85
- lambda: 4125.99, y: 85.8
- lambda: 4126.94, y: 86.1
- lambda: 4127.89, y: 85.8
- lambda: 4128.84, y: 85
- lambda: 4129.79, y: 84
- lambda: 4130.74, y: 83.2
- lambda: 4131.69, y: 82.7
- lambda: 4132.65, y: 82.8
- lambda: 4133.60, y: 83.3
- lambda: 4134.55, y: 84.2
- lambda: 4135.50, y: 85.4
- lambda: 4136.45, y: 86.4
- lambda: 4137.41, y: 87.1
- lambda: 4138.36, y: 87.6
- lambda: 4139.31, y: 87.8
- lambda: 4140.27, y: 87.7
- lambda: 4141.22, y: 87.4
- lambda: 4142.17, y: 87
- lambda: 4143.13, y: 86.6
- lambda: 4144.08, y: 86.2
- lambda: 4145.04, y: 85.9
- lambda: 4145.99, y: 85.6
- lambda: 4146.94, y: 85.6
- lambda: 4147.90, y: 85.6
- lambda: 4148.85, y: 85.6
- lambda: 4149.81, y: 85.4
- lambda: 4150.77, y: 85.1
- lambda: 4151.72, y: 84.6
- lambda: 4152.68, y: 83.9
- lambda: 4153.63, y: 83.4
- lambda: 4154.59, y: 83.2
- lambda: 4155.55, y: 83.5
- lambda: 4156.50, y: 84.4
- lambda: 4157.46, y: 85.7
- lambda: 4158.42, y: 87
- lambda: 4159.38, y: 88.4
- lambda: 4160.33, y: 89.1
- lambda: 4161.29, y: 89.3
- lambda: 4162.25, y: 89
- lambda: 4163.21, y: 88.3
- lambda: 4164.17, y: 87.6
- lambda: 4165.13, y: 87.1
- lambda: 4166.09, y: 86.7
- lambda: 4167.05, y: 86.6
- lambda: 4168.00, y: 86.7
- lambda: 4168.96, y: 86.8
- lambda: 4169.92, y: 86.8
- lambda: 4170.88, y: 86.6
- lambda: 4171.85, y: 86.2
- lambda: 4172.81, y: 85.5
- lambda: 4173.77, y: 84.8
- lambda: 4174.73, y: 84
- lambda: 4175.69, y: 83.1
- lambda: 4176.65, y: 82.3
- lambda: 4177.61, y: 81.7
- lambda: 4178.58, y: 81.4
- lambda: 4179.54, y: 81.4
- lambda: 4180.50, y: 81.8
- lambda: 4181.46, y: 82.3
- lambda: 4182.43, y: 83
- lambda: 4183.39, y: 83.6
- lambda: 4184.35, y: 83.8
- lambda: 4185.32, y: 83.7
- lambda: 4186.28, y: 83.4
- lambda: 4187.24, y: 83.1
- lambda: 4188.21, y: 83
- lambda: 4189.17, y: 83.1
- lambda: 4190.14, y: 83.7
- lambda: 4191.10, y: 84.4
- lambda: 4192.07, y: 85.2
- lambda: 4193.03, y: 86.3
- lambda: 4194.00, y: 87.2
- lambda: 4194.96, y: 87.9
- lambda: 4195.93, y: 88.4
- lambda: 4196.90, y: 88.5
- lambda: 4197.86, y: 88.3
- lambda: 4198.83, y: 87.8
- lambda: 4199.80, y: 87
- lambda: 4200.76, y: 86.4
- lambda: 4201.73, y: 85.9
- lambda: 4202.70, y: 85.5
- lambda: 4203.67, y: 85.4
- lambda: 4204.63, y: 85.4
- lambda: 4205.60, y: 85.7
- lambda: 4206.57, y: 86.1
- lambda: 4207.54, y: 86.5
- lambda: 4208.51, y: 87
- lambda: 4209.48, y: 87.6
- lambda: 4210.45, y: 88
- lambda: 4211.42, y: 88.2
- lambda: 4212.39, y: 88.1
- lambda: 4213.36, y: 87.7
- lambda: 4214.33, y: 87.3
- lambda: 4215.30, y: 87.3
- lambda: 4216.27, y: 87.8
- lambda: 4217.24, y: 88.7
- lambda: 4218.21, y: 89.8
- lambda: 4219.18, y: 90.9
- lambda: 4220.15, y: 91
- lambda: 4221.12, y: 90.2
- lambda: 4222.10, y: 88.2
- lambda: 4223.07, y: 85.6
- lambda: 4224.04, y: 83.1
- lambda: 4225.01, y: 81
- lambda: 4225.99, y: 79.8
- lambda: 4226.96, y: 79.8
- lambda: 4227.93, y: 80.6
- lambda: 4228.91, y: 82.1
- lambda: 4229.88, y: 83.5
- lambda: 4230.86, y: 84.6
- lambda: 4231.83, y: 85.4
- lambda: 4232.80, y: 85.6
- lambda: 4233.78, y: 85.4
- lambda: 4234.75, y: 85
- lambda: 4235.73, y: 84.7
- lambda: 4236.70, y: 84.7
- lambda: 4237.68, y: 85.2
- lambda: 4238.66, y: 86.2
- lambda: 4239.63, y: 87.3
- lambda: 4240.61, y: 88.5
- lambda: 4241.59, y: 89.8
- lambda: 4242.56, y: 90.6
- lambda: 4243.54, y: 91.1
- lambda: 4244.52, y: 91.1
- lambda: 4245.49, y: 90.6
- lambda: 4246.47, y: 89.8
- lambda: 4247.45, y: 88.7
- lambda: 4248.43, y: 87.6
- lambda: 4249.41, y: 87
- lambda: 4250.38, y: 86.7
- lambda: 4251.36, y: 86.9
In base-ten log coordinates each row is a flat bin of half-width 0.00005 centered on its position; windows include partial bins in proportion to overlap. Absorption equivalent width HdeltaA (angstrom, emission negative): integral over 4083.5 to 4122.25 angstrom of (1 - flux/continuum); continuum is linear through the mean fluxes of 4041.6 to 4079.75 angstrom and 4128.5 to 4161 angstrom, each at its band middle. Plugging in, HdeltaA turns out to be 1.6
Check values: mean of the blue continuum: 84.1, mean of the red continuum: 85.5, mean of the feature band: 81.4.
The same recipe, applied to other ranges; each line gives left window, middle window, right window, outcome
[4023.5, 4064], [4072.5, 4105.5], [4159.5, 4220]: 0.88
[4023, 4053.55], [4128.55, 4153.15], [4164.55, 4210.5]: 0.14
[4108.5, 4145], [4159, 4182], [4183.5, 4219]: -0.09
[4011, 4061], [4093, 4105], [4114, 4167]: 1.09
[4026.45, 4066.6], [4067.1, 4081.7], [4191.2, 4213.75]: -0.16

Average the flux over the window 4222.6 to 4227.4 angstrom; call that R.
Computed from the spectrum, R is 81.9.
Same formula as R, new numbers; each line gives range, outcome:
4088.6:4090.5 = 87.1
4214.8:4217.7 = 88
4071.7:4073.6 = 85.5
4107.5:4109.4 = 81.1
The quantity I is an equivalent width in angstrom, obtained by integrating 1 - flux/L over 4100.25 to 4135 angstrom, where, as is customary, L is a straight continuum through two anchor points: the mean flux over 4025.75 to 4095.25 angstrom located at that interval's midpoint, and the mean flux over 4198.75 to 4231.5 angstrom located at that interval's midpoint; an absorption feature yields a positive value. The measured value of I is 2.0 angstrom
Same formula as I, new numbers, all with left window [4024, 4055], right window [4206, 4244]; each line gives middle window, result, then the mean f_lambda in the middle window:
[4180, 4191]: 0.4 angstrom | 83.2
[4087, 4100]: 0.5 angstrom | 83.9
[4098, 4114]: 1.7 angstrom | 77.9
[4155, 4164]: 0.0 angstrom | 87.1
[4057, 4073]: 0.9 angstrom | 82.4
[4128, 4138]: 0.3 angstrom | 84.5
